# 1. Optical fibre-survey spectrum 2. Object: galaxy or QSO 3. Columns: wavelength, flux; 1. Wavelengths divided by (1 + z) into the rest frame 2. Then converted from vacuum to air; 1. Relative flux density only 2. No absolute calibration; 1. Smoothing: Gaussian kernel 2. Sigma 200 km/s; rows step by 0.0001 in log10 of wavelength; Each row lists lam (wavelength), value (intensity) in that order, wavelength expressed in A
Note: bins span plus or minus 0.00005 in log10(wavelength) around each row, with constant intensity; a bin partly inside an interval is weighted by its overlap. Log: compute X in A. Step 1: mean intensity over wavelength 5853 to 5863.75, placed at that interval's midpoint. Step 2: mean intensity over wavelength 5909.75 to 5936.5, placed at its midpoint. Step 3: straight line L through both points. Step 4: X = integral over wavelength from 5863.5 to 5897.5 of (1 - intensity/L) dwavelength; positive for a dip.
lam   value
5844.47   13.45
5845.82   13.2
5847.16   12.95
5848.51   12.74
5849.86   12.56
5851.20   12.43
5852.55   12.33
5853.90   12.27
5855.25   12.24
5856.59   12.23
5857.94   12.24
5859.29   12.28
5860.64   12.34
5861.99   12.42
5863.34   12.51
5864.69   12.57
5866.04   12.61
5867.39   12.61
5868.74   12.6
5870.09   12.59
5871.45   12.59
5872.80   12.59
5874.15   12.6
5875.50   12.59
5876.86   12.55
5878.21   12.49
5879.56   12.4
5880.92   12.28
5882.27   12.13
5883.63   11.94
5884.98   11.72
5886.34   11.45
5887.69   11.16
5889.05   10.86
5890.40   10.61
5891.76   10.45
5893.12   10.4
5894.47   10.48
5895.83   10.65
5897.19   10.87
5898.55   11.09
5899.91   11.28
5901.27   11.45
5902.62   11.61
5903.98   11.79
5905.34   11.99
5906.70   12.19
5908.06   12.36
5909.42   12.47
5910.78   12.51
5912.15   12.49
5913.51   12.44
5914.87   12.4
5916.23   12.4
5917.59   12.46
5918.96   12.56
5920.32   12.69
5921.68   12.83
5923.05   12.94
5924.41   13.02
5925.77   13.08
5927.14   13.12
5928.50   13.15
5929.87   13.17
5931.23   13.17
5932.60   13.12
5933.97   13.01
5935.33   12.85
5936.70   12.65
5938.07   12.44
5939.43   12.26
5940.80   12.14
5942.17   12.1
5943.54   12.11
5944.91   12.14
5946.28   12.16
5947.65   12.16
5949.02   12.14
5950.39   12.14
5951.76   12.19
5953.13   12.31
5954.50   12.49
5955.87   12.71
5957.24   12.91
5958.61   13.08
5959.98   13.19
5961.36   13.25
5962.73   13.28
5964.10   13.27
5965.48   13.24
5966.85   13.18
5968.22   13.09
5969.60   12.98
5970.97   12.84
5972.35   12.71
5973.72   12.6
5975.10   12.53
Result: 1.70 A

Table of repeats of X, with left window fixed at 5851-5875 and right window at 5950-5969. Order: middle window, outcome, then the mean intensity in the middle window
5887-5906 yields 2.3 A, 11.1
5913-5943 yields 0.1 A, 12.7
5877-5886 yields 0.3 A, 12.2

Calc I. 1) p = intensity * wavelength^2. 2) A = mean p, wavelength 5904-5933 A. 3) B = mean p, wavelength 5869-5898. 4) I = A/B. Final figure 1.1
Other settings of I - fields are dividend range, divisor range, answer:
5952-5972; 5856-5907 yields 1.12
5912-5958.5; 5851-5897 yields 1.07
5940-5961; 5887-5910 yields 1.12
